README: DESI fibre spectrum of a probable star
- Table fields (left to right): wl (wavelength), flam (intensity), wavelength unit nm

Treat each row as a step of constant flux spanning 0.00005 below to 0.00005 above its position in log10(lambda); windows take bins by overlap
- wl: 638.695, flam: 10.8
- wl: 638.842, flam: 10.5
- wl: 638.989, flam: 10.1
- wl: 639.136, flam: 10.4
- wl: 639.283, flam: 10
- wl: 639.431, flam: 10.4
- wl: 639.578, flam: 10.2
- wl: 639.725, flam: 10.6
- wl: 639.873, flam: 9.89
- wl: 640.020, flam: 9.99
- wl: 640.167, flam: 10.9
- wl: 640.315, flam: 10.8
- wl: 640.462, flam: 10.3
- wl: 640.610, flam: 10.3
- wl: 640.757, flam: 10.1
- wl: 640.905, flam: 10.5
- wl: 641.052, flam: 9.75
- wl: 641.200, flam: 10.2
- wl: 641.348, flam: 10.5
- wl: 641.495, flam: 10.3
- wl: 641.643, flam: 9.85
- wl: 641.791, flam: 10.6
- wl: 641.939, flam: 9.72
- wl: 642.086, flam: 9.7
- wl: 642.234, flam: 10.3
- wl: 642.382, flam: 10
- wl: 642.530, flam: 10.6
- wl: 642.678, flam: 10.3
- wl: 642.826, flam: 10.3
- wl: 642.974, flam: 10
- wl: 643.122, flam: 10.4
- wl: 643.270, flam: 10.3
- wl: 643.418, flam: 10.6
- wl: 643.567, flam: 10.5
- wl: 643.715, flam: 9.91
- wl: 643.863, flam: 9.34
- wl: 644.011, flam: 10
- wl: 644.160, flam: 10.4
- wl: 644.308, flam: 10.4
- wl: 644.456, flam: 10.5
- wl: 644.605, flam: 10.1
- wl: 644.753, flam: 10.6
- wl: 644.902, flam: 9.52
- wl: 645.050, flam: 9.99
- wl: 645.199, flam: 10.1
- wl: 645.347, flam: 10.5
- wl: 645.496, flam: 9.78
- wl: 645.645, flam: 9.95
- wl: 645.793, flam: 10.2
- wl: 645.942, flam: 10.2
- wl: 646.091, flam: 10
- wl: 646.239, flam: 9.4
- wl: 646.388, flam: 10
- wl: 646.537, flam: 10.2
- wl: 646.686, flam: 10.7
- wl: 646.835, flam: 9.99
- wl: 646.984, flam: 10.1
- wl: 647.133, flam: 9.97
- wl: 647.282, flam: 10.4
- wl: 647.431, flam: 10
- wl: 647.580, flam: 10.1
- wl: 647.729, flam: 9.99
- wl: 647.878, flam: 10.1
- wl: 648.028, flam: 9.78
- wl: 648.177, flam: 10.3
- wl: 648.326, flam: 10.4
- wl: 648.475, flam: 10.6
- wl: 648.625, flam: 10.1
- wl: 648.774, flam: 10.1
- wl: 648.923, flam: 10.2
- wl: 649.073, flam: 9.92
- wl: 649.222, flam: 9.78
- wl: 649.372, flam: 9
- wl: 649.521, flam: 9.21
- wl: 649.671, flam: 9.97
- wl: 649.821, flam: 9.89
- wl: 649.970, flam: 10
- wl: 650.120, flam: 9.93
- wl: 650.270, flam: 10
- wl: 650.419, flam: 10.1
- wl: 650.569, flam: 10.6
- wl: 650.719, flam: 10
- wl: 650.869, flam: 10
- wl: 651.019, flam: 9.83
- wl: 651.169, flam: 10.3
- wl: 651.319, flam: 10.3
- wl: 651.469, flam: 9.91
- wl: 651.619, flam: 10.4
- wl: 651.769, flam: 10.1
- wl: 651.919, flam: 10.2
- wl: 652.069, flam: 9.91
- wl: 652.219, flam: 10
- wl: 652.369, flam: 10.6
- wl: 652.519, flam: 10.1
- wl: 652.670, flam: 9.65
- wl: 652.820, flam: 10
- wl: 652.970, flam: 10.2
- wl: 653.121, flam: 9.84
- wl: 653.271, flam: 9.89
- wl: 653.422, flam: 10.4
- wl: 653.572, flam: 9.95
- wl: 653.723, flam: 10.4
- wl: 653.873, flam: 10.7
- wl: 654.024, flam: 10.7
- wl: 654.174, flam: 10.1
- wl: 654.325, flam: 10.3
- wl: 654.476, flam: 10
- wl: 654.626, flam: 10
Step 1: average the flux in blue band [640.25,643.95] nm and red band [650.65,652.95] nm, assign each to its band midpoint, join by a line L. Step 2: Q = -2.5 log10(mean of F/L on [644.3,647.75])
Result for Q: 0.005 mag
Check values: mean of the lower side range 10.2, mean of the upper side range 10.1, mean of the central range 10.1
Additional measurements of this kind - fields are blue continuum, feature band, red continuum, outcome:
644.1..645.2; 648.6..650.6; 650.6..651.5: 0.023 mag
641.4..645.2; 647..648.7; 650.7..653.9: -0.002 mag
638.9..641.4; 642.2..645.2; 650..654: 0.005 mag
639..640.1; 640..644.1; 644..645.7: -0.004 mag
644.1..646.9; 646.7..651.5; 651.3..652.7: 0.010 mag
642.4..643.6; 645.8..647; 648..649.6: 0.004 mag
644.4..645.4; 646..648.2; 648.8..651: -0.001 mag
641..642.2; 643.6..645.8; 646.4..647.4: 0.007 mag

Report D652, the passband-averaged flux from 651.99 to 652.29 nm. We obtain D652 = 9.97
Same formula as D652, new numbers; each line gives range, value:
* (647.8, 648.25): 10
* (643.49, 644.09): 9.93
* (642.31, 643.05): 10.2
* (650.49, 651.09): 10.1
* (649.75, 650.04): 9.97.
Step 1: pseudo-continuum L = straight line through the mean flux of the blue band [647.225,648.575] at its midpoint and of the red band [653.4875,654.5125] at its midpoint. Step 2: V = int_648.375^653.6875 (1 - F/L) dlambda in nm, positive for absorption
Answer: 0.11 nm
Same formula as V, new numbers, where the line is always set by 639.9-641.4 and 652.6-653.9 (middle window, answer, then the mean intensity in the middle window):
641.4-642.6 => 0.02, 10.1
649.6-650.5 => 0.01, 9.99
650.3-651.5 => 0.00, 10.1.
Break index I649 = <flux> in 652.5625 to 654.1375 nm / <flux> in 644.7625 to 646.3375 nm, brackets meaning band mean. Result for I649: 1.02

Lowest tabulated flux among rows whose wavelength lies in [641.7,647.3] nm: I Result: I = 9.34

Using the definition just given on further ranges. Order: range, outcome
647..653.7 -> 9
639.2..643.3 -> 9.7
